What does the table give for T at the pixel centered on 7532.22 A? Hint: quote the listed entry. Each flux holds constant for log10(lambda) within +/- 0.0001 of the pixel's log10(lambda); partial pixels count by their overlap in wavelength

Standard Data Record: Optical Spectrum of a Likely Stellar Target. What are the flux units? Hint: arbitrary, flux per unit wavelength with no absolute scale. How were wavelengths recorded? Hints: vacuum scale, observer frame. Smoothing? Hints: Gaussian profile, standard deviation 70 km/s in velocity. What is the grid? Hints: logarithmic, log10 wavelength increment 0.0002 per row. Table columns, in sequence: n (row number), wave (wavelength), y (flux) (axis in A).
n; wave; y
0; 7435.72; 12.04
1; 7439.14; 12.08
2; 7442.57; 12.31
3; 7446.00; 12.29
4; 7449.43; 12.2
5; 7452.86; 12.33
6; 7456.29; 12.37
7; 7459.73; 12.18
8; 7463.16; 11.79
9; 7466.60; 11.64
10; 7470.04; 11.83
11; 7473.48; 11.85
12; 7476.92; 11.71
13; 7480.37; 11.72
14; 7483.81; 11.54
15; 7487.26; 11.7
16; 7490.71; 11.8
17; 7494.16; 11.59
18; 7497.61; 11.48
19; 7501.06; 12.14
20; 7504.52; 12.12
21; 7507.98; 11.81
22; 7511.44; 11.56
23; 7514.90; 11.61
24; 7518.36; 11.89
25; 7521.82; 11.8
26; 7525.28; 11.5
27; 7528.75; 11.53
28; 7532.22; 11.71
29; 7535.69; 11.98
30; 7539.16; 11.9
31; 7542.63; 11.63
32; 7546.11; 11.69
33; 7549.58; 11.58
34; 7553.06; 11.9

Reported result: 11.71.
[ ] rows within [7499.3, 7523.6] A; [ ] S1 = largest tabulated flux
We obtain 12.14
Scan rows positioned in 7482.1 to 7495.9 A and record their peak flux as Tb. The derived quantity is 11.8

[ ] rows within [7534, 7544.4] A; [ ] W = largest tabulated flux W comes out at 11.98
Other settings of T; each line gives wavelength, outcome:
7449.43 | 12.2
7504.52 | 12.12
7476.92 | 11.71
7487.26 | 11.7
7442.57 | 12.31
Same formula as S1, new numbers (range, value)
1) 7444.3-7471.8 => 12.37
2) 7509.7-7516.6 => 11.61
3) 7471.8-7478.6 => 11.85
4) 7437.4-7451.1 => 12.31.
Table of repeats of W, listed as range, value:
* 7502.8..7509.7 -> 12.12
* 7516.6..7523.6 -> 11.89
